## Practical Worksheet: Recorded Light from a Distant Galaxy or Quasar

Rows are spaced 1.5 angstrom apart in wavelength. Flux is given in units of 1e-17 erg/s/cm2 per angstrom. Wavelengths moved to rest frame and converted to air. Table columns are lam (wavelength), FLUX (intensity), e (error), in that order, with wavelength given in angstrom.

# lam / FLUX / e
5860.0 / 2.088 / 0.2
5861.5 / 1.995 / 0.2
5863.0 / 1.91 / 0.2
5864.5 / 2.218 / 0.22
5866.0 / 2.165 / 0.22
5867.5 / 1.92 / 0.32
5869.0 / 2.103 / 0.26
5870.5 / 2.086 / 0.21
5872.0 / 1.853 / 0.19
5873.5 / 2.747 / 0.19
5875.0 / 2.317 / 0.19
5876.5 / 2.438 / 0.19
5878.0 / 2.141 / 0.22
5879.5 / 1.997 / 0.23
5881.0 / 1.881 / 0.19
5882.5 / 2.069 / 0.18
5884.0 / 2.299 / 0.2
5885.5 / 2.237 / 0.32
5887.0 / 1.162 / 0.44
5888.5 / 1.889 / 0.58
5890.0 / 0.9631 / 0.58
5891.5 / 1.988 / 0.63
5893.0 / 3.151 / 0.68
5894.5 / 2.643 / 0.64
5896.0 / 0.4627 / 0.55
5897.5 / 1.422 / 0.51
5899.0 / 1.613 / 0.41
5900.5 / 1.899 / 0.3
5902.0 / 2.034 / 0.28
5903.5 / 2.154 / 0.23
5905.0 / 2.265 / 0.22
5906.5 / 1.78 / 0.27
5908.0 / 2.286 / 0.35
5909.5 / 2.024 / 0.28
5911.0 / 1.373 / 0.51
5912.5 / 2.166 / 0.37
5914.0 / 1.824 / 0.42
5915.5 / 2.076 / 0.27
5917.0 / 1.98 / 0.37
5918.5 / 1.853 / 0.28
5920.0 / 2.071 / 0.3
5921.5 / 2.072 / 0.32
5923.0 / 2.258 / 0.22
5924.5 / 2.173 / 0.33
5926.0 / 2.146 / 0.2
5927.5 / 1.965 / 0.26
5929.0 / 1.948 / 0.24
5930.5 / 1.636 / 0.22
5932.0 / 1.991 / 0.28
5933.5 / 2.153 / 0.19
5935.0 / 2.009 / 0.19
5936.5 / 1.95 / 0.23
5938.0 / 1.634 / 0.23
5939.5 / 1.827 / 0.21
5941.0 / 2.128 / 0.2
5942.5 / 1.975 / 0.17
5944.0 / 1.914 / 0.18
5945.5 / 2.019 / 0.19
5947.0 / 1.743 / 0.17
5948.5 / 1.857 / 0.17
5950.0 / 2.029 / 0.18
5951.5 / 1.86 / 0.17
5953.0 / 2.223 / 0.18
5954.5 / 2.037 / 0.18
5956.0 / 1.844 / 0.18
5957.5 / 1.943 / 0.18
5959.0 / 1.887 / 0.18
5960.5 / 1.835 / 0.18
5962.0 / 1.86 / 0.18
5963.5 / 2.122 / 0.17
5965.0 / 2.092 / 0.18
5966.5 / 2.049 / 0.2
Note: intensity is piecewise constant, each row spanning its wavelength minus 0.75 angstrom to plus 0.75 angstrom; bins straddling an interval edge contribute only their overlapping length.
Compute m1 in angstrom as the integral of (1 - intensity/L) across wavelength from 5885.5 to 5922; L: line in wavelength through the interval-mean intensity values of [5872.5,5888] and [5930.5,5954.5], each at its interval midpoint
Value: 2.9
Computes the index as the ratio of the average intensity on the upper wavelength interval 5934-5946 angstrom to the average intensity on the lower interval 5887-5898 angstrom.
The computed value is 1.10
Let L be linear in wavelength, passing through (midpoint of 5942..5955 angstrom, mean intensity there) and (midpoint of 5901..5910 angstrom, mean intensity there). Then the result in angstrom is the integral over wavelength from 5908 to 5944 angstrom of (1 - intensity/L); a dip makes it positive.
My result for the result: 1.0 angstrom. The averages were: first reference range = 2.09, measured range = 1.97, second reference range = 1.96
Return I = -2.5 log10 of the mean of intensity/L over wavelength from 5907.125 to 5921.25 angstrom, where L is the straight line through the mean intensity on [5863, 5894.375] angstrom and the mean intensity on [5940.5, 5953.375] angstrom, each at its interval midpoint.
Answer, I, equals 0.032 mag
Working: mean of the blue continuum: 2.09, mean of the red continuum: 1.96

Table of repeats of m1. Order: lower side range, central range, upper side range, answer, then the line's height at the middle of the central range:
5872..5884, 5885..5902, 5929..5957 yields 2.95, 2.14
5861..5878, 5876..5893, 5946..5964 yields 1.28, 2.12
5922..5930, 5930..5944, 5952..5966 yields 0.83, 2.05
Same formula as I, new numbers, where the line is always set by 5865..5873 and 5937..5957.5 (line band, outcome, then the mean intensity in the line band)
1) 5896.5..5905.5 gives 0.09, 1.85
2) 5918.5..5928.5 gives -0.07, 2.09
